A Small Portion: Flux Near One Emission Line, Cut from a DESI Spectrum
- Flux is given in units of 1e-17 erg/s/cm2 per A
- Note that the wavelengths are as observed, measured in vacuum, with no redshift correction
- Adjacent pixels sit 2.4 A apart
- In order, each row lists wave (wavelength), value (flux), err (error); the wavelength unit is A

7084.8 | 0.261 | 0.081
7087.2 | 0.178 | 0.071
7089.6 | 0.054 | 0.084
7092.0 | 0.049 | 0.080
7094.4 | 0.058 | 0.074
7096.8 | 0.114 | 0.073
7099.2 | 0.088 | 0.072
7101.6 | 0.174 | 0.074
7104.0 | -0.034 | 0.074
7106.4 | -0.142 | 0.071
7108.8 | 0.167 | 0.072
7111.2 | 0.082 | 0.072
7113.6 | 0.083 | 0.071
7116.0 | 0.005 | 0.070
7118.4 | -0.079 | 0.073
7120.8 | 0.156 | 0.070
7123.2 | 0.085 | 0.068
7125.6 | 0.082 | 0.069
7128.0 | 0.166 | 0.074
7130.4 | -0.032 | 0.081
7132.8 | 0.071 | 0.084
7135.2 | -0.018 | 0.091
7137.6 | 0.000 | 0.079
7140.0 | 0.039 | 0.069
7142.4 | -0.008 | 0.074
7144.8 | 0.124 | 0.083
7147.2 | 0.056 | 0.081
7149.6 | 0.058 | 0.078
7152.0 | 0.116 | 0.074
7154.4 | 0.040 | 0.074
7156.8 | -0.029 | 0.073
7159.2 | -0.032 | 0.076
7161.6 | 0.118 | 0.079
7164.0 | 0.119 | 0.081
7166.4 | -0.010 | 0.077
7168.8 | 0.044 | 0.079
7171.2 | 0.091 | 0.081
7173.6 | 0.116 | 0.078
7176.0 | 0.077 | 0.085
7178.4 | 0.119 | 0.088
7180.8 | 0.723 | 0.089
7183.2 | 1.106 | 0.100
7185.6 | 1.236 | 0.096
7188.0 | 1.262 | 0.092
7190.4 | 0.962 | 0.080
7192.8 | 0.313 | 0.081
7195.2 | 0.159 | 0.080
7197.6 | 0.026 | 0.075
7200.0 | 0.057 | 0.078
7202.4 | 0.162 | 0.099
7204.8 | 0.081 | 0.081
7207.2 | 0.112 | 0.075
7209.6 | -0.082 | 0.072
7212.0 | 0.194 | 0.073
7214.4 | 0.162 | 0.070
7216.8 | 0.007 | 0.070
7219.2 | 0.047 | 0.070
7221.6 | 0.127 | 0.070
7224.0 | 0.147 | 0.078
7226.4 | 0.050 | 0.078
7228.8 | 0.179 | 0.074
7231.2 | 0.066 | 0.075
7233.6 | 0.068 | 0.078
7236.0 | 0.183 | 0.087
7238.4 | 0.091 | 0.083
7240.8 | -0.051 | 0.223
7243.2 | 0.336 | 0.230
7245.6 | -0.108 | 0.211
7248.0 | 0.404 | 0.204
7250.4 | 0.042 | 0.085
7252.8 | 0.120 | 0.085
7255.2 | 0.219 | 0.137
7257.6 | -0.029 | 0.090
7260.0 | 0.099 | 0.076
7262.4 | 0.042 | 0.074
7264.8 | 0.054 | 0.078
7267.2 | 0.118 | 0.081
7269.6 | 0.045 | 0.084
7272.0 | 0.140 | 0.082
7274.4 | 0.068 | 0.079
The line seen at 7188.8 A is [O II]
